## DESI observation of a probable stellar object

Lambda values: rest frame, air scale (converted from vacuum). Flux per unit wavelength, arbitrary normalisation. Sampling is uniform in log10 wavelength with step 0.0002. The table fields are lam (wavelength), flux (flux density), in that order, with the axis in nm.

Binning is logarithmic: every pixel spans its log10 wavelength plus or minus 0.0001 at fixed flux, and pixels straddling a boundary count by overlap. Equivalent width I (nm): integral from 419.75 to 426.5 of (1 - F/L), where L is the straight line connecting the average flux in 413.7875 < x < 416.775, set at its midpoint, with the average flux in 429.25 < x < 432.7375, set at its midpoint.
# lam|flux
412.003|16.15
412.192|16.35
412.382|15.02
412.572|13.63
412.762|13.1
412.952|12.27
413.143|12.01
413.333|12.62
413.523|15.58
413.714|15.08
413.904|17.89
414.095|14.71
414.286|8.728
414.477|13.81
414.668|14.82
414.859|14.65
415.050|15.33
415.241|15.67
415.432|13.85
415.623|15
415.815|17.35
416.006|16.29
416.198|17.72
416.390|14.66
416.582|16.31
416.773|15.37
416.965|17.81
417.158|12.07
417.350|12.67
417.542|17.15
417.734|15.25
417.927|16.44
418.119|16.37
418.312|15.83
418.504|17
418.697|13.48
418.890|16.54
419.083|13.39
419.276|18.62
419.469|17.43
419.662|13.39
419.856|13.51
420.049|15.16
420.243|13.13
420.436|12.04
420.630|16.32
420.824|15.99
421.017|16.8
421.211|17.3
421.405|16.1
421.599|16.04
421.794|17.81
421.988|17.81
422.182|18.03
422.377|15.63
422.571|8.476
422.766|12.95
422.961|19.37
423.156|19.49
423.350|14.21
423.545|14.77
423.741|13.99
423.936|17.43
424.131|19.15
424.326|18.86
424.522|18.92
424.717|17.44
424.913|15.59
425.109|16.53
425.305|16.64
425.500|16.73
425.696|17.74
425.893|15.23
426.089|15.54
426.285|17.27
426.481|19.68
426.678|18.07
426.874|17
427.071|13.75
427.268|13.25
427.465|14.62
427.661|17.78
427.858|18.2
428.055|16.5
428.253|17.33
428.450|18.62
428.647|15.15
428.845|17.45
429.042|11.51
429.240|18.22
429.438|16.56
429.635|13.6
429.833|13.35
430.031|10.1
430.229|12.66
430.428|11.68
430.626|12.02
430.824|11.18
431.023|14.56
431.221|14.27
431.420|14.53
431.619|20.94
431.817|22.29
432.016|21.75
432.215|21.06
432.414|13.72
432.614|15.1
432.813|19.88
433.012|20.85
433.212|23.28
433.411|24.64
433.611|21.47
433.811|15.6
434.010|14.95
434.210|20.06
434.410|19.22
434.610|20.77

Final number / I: -0.41 nm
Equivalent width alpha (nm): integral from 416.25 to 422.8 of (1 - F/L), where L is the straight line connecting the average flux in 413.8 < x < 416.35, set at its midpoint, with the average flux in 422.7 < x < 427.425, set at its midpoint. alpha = 0.14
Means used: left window 15.1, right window 16.6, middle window 15.4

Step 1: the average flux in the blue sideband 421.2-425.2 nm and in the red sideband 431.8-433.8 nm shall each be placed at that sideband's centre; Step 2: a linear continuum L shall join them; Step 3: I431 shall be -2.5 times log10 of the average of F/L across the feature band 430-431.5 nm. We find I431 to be 0.46 mag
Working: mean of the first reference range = 16.5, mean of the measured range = 12.7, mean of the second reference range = 20.1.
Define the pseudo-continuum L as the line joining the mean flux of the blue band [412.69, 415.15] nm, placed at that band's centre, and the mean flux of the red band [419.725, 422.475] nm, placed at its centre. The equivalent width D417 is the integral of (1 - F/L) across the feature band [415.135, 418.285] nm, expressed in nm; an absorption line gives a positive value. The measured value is -0.21 nm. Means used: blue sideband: 13.9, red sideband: 15.8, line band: 15.6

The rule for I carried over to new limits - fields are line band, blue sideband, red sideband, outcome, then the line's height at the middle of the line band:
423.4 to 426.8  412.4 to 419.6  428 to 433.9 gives -0.20 nm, 16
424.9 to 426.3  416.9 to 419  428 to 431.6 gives -0.15 nm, 14.9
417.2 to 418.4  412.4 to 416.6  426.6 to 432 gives -0.06 nm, 14.8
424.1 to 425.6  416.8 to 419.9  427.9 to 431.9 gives -0.21 nm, 15.3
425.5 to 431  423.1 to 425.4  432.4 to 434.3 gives 0.77 nm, 17.9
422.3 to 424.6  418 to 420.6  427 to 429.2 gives -0.09 nm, 15.5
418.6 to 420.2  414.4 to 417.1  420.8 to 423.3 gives 0.09 nm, 16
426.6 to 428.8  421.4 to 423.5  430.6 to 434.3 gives 0.09 nm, 17.1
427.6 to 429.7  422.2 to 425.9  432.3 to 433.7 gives 0.19 nm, 18.1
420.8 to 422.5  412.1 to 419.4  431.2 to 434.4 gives -0.03 nm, 16.5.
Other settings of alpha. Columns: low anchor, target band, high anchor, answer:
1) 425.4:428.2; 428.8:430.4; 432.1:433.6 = 0.364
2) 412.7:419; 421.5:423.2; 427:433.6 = -0.048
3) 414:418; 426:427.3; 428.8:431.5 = -0.239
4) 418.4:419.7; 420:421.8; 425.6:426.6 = 0.064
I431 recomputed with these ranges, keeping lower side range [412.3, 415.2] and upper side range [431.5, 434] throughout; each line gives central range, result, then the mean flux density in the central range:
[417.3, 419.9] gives -0.01 mag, 15.6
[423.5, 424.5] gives 0.00 mag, 17.1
